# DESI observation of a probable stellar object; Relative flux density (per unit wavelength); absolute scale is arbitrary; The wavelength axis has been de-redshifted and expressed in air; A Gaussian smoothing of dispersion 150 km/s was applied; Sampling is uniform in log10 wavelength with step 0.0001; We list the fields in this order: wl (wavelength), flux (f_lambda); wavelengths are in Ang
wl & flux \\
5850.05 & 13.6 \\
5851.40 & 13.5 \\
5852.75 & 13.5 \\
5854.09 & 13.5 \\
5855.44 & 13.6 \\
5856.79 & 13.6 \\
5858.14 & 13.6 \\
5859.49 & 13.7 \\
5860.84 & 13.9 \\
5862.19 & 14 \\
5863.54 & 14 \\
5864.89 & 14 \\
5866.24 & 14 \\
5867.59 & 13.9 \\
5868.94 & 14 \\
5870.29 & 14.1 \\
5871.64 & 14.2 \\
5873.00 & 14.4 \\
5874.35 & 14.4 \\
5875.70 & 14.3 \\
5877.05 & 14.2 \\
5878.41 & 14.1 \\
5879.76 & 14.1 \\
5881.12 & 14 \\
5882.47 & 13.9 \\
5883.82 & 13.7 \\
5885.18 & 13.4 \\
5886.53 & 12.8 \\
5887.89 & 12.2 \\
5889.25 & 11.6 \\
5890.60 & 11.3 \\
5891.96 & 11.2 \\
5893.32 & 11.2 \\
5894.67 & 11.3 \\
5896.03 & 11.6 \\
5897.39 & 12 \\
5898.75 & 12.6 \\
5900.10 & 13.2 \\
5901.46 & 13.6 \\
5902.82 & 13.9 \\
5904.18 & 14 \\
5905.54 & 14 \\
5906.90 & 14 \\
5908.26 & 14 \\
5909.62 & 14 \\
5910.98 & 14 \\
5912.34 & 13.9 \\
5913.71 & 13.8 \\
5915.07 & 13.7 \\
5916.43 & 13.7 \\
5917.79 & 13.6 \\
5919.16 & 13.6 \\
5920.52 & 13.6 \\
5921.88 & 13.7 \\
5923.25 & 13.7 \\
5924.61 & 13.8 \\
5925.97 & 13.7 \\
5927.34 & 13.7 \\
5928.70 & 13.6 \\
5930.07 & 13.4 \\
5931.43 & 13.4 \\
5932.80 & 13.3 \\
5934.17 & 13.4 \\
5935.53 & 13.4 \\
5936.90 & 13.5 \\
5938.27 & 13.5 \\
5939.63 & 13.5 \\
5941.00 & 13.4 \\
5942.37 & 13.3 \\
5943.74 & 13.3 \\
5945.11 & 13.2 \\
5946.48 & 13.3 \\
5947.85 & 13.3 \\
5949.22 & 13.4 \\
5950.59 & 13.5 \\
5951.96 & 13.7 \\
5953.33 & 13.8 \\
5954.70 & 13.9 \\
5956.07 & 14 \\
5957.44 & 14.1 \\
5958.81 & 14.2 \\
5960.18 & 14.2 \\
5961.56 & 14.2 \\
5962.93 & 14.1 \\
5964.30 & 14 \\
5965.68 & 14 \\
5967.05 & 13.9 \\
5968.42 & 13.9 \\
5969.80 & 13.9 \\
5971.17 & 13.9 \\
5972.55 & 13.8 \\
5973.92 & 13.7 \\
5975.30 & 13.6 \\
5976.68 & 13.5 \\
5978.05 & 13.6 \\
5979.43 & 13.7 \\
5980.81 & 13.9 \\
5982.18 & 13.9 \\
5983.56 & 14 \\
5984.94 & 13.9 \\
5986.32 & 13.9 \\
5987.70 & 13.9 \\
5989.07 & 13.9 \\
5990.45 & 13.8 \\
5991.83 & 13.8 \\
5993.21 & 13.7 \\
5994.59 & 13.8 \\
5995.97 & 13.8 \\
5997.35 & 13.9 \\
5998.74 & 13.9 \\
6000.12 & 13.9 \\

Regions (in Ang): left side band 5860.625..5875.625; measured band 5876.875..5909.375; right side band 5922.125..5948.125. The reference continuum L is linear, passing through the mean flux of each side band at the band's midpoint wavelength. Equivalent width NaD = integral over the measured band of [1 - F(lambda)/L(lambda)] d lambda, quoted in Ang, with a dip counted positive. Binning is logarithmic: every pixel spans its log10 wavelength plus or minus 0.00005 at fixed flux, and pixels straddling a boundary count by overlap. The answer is 2.0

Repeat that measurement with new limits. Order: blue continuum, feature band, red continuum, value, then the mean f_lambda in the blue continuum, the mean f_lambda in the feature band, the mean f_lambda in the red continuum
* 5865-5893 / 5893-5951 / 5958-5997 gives 1.1 Ang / 13.5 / 13.4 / 13.9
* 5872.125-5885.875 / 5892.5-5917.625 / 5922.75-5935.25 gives 1.0 Ang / 14.1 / 13.2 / 13.6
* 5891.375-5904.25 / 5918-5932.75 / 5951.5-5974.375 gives -0.6 Ang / 12.4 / 13.6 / 14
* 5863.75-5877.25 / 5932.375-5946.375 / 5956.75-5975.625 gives 0.6 Ang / 14.2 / 13.4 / 14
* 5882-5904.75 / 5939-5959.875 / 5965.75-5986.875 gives -0.3 Ang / 12.5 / 13.6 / 13.8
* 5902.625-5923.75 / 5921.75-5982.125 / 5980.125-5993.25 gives 0.8 Ang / 13.8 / 13.7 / 13.9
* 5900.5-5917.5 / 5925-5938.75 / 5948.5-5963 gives 0.4 Ang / 13.9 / 13.5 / 13.9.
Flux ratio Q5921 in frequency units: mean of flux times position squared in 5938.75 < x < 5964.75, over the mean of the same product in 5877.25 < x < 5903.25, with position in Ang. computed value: 1.1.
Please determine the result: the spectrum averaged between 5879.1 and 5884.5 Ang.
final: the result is 13.9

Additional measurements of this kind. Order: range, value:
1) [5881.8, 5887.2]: 13.5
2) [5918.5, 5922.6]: 13.6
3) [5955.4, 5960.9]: 14.1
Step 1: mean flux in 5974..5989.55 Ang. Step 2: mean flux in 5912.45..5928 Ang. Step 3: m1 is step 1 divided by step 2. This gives 1.01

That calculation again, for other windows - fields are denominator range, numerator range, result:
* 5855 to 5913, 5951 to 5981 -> 1.03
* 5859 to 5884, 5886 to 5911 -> 0.91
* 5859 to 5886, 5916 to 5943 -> 0.97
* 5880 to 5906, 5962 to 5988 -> 1.09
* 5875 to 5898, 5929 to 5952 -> 1.05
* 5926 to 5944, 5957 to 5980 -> 1.03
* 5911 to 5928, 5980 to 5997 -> 1.01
